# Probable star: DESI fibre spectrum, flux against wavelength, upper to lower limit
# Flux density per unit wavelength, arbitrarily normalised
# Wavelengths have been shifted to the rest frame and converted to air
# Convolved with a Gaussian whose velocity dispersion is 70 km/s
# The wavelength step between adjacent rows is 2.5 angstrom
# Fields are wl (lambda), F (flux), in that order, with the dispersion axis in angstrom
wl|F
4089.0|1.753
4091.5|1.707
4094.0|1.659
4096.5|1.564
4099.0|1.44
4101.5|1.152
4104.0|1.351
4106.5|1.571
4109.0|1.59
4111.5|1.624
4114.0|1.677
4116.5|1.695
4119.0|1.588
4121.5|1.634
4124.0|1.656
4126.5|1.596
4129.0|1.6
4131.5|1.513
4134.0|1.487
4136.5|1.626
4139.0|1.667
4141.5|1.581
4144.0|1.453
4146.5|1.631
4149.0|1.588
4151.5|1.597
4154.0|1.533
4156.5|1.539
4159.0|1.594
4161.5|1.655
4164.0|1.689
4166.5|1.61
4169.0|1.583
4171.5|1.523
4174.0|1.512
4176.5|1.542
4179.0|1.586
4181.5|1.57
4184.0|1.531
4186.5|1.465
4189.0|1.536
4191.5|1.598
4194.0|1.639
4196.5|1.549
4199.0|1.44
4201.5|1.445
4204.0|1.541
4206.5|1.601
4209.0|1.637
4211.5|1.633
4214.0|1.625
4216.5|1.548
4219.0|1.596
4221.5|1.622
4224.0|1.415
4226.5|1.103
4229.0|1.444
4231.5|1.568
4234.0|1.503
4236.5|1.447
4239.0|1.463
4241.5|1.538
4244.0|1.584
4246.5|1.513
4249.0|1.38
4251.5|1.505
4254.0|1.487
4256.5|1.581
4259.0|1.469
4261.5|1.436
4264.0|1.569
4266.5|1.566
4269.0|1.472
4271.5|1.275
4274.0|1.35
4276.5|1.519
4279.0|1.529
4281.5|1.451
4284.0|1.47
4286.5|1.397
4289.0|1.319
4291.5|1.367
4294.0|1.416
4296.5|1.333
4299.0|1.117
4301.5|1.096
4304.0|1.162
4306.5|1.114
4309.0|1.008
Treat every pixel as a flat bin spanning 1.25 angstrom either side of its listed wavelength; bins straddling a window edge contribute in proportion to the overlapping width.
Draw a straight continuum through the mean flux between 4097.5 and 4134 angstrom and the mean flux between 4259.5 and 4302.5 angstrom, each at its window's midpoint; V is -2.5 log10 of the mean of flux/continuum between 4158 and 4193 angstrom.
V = -0.056 mag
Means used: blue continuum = 1.55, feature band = 1.57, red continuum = 1.4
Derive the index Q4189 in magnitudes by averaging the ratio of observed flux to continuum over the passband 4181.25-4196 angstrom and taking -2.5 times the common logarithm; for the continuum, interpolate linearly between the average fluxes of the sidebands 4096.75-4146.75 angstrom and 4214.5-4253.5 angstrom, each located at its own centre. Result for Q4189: -0.03 mag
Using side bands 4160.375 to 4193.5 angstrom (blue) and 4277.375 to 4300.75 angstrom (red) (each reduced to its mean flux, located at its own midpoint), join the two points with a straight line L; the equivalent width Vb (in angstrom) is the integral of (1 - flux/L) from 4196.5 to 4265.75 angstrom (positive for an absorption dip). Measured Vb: -1.6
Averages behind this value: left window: 1.57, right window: 1.37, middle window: 1.51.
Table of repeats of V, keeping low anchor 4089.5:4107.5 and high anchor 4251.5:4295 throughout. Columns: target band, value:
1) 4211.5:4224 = -0.081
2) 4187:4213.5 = -0.063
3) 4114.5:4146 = -0.071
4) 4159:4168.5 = -0.108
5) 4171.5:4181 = -0.047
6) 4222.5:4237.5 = 0.037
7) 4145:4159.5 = -0.064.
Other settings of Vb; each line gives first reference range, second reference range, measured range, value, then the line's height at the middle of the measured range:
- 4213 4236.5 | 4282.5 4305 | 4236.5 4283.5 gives -3.0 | 1.39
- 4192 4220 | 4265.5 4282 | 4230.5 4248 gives 0.0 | 1.51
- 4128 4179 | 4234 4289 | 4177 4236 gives -0.1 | 1.53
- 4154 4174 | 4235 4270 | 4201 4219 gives -0.5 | 1.54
